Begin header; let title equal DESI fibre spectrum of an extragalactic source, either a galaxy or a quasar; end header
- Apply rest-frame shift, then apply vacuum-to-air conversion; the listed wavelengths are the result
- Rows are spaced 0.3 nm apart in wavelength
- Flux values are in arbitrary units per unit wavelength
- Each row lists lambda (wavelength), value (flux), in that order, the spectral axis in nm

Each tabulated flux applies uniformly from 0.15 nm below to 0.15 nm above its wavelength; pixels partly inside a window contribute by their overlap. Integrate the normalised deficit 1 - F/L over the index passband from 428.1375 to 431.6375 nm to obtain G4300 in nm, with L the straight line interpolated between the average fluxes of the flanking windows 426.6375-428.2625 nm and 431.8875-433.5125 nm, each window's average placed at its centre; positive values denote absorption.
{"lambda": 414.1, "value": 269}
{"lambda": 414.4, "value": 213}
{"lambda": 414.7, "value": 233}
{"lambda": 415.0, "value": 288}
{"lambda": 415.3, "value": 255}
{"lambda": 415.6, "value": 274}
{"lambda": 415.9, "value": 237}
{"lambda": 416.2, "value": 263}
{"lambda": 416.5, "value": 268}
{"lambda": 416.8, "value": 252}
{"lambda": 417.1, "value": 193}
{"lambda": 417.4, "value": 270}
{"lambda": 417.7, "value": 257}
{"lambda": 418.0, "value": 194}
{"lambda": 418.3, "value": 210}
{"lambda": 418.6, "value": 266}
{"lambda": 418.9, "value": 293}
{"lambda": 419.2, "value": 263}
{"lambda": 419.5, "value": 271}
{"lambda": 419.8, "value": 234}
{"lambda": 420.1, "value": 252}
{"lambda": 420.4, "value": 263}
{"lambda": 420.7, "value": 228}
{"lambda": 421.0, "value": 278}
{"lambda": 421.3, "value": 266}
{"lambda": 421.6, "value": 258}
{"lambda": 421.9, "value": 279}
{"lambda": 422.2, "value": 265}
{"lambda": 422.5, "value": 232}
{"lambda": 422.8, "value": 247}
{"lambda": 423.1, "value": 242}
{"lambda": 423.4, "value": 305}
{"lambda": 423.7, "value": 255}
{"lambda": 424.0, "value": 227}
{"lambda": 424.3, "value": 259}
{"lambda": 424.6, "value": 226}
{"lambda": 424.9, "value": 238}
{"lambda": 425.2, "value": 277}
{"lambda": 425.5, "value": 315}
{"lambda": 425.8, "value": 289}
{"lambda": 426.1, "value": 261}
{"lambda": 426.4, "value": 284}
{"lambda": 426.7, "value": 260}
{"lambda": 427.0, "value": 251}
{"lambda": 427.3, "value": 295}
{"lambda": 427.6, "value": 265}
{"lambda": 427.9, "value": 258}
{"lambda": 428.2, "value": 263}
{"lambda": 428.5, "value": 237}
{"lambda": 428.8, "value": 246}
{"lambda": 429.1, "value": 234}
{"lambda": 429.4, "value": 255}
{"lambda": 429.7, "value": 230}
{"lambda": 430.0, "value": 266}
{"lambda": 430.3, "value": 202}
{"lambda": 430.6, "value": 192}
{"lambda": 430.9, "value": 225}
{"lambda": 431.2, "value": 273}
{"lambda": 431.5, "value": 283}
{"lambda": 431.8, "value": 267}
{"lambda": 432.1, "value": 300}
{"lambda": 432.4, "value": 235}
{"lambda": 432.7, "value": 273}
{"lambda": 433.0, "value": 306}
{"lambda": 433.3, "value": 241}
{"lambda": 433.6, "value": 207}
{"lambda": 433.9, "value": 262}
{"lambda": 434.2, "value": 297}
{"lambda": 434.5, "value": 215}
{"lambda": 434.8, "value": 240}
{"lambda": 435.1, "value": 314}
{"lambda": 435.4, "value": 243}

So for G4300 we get 0.33 nm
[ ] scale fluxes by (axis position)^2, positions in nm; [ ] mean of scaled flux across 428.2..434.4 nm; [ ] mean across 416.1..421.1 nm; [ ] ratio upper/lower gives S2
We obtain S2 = 1.1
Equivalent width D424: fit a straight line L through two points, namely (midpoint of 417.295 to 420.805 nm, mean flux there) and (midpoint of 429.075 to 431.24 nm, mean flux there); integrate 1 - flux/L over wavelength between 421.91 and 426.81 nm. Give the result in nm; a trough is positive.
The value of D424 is -0.41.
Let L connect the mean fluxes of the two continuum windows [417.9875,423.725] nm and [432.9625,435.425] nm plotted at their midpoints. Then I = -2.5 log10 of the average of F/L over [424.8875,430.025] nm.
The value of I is -0.03 mag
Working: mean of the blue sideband 257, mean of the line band 263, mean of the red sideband 257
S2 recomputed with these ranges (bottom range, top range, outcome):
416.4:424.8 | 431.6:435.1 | 1.10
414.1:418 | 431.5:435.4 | 1.15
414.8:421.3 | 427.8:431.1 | 0.99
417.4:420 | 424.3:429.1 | 1.09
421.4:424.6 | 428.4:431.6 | 0.97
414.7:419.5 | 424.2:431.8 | 1.07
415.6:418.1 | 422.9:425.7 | 1.10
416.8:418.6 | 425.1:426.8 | 1.27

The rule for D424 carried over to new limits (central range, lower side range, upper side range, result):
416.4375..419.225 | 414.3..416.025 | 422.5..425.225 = 0.07 nm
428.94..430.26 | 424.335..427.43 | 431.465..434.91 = 0.11 nm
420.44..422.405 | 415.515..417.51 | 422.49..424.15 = -0.07 nm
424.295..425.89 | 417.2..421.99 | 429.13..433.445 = -0.09 nm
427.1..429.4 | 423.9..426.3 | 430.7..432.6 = 0.05 nm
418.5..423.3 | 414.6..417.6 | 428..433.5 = -0.12 nm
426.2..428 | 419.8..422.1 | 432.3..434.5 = -0.07 nm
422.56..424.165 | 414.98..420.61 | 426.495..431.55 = -0.02 nm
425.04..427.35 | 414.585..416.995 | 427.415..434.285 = -0.22 nm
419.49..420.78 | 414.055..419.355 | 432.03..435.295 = 0.02 nm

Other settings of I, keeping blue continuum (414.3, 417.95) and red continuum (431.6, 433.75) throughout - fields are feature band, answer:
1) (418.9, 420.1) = -0.04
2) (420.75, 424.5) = -0.02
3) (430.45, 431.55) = 0.09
